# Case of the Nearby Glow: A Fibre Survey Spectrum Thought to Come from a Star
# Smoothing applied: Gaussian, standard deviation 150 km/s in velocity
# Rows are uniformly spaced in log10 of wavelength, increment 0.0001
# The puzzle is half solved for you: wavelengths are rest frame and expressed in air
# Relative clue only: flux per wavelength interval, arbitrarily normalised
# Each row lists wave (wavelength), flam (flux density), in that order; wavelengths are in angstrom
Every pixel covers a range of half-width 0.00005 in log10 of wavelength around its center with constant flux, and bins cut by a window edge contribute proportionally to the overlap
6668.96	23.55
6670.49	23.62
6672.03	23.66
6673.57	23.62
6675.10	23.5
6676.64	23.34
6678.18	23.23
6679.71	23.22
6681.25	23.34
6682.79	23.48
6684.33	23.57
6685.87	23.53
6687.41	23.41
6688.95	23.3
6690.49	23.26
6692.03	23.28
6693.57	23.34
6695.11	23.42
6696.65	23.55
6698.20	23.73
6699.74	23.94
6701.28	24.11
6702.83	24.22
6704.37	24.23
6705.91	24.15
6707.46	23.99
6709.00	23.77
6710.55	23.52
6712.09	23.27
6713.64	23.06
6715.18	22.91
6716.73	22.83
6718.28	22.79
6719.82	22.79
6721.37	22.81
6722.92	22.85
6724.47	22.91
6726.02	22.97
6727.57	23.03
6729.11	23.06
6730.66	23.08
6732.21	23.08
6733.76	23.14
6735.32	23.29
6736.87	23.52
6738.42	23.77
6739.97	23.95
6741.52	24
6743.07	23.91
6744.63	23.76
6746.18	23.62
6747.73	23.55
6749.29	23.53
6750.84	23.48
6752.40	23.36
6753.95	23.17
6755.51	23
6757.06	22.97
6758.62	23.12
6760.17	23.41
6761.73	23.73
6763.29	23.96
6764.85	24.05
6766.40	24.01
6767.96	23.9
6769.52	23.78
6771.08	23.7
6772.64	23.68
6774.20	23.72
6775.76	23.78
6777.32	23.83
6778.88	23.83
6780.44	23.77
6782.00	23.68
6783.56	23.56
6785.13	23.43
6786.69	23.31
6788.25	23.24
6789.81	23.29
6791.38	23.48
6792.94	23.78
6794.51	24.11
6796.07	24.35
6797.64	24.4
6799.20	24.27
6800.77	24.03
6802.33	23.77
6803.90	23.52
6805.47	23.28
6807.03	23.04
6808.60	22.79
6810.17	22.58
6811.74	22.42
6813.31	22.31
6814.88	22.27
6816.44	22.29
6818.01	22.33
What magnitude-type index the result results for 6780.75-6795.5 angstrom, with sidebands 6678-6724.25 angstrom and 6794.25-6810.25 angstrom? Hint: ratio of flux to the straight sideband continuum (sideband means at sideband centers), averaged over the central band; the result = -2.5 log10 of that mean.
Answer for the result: 0.00 mag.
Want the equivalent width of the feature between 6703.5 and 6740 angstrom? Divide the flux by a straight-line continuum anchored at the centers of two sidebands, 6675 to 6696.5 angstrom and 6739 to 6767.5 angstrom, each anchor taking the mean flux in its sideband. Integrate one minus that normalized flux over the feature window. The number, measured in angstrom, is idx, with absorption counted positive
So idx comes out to 0.35 angstrom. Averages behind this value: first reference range 23.4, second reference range 23.6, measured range 23.3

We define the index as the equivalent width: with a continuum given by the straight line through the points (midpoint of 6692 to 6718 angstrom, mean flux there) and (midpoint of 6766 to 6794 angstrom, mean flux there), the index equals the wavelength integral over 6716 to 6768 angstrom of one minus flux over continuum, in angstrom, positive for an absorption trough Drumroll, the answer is 0.6 angstrom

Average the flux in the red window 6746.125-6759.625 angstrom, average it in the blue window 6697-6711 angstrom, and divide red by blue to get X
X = 0.97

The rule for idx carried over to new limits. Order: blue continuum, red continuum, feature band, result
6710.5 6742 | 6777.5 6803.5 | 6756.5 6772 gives -0.1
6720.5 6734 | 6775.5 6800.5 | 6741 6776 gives -0.3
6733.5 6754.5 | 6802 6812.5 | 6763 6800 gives -0.9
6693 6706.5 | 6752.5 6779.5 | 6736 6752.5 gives 0.0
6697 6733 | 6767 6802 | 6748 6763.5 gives 0.2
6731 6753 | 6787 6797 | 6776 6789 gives 0.0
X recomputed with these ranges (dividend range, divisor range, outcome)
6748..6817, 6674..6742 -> 1.00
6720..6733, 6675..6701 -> 0.98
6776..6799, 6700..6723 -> 1.01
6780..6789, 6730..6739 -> 1.01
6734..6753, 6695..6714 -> 0.99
